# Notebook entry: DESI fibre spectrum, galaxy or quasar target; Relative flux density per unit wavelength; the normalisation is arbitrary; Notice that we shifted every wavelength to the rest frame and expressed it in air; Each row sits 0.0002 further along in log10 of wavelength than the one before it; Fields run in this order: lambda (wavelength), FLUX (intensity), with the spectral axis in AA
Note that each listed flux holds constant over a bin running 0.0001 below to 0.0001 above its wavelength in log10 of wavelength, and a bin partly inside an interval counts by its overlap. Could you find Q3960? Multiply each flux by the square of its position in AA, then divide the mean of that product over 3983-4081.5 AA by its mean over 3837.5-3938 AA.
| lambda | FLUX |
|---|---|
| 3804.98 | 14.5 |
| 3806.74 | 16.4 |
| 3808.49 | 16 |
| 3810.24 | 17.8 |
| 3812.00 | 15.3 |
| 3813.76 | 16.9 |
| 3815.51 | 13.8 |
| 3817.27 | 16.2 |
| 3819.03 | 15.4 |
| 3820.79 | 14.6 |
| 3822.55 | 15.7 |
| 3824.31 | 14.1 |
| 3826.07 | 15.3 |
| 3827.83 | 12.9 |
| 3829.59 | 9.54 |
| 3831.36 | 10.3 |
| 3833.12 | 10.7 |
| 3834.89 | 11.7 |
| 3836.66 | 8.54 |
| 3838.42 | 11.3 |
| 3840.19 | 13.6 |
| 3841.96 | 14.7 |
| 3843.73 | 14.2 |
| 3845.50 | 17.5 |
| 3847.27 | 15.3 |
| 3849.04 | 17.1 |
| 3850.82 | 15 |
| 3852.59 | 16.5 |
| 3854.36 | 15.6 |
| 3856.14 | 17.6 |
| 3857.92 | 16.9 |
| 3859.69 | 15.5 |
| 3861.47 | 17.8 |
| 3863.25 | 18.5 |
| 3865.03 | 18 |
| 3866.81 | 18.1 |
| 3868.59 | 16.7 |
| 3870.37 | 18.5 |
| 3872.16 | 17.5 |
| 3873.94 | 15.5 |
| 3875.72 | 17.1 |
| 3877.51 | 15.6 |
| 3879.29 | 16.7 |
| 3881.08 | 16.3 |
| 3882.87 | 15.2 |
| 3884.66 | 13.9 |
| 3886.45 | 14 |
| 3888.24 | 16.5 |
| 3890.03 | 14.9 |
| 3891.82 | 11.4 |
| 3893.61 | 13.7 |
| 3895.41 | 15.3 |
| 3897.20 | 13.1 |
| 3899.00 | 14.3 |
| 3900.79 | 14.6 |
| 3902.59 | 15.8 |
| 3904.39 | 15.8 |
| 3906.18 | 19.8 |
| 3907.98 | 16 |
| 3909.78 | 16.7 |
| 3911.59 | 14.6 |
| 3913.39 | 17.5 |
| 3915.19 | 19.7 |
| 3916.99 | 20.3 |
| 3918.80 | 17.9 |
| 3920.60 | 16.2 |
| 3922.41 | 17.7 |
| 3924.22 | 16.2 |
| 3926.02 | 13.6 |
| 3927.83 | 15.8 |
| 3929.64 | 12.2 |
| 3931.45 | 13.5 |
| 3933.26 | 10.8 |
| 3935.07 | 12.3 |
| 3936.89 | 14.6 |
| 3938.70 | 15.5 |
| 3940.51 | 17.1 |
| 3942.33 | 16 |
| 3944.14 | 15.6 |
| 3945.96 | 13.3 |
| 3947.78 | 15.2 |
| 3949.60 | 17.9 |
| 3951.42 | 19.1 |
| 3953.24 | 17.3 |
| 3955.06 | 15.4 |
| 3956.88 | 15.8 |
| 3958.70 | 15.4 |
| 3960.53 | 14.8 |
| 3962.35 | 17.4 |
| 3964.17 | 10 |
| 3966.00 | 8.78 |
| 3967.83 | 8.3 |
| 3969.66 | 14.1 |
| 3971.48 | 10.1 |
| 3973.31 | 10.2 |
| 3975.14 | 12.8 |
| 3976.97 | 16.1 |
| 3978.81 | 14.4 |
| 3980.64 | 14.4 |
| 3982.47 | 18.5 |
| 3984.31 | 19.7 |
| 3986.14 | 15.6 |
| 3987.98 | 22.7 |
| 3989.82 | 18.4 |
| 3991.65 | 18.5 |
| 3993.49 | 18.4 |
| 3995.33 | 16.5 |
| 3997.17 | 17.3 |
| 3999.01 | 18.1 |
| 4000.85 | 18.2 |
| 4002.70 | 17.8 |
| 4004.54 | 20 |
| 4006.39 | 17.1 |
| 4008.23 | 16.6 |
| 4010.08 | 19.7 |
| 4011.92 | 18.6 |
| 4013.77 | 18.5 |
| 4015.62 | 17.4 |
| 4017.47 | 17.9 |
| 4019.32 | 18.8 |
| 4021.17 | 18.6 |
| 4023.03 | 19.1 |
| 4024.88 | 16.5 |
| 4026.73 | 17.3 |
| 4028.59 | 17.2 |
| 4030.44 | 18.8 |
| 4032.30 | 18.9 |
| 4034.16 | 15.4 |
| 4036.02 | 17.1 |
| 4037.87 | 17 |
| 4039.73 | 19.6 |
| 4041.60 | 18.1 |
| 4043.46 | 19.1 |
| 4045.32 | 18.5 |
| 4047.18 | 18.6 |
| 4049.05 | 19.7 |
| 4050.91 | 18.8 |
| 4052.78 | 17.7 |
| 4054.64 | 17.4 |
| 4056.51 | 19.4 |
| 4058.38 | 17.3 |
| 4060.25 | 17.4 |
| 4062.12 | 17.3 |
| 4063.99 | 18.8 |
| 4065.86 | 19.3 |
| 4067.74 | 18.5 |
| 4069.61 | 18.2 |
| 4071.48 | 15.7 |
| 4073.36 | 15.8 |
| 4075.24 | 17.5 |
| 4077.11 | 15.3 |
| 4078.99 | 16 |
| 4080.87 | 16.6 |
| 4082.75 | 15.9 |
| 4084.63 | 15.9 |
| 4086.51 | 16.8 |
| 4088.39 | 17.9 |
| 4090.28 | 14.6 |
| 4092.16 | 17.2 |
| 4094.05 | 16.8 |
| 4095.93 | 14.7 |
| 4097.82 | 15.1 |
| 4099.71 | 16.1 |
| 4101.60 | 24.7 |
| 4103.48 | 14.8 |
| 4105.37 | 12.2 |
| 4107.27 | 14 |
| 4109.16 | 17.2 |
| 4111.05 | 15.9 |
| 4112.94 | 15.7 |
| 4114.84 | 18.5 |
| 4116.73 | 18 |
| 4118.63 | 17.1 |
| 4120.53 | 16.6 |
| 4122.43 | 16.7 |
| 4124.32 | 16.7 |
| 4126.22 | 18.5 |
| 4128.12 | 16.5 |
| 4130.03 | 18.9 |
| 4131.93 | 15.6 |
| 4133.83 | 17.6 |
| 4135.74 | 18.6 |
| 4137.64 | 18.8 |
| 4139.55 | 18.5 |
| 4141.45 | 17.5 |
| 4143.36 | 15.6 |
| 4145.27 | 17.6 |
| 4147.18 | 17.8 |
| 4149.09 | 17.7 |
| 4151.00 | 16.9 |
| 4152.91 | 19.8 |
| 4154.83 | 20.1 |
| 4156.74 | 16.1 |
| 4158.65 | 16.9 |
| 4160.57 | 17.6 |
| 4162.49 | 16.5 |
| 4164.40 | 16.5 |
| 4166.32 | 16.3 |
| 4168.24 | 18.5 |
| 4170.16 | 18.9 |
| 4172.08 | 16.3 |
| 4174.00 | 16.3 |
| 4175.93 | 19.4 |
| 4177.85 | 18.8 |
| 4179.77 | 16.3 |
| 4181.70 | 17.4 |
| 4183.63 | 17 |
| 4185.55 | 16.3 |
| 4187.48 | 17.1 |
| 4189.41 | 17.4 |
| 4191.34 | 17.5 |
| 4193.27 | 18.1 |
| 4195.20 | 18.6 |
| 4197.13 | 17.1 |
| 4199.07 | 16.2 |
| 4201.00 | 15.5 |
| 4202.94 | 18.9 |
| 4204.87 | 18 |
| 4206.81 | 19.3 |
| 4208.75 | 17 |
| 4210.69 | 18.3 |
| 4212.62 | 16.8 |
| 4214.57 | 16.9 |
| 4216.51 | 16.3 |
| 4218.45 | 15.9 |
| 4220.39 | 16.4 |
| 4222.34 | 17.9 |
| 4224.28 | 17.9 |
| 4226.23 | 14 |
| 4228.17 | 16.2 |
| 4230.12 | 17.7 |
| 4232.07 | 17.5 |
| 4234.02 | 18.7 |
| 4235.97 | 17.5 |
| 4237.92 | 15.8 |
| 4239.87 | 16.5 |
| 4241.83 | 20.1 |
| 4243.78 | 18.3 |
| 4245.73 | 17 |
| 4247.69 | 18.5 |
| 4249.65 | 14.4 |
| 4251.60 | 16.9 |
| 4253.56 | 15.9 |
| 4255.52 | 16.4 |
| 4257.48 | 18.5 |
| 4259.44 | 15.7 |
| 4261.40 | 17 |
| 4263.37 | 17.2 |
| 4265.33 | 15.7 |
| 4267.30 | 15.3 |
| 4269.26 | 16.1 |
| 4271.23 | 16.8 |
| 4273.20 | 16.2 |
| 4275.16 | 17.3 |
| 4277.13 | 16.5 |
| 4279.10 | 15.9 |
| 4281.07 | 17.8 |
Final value 1.23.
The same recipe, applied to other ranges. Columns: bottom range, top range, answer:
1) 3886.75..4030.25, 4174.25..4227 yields 1.21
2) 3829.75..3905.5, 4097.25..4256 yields 1.33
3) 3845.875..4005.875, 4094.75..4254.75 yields 1.23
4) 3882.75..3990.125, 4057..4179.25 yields 1.23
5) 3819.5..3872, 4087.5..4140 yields 1.29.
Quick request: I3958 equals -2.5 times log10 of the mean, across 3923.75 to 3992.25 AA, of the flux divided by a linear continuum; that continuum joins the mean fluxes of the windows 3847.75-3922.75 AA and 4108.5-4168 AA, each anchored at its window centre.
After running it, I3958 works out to 0.12 mag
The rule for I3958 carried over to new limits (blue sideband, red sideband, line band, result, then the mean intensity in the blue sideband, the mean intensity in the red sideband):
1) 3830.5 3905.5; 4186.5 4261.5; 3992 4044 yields -0.13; 15.2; 17.2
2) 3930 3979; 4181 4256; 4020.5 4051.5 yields -0.20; 14.1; 17.2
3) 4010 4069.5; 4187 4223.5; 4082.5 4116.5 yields 0.09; 18.2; 17.3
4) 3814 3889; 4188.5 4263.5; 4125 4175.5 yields -0.05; 15.1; 17.2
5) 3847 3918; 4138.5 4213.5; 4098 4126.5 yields 0.03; 16.2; 17.5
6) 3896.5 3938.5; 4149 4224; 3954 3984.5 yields 0.16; 15.6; 17.4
